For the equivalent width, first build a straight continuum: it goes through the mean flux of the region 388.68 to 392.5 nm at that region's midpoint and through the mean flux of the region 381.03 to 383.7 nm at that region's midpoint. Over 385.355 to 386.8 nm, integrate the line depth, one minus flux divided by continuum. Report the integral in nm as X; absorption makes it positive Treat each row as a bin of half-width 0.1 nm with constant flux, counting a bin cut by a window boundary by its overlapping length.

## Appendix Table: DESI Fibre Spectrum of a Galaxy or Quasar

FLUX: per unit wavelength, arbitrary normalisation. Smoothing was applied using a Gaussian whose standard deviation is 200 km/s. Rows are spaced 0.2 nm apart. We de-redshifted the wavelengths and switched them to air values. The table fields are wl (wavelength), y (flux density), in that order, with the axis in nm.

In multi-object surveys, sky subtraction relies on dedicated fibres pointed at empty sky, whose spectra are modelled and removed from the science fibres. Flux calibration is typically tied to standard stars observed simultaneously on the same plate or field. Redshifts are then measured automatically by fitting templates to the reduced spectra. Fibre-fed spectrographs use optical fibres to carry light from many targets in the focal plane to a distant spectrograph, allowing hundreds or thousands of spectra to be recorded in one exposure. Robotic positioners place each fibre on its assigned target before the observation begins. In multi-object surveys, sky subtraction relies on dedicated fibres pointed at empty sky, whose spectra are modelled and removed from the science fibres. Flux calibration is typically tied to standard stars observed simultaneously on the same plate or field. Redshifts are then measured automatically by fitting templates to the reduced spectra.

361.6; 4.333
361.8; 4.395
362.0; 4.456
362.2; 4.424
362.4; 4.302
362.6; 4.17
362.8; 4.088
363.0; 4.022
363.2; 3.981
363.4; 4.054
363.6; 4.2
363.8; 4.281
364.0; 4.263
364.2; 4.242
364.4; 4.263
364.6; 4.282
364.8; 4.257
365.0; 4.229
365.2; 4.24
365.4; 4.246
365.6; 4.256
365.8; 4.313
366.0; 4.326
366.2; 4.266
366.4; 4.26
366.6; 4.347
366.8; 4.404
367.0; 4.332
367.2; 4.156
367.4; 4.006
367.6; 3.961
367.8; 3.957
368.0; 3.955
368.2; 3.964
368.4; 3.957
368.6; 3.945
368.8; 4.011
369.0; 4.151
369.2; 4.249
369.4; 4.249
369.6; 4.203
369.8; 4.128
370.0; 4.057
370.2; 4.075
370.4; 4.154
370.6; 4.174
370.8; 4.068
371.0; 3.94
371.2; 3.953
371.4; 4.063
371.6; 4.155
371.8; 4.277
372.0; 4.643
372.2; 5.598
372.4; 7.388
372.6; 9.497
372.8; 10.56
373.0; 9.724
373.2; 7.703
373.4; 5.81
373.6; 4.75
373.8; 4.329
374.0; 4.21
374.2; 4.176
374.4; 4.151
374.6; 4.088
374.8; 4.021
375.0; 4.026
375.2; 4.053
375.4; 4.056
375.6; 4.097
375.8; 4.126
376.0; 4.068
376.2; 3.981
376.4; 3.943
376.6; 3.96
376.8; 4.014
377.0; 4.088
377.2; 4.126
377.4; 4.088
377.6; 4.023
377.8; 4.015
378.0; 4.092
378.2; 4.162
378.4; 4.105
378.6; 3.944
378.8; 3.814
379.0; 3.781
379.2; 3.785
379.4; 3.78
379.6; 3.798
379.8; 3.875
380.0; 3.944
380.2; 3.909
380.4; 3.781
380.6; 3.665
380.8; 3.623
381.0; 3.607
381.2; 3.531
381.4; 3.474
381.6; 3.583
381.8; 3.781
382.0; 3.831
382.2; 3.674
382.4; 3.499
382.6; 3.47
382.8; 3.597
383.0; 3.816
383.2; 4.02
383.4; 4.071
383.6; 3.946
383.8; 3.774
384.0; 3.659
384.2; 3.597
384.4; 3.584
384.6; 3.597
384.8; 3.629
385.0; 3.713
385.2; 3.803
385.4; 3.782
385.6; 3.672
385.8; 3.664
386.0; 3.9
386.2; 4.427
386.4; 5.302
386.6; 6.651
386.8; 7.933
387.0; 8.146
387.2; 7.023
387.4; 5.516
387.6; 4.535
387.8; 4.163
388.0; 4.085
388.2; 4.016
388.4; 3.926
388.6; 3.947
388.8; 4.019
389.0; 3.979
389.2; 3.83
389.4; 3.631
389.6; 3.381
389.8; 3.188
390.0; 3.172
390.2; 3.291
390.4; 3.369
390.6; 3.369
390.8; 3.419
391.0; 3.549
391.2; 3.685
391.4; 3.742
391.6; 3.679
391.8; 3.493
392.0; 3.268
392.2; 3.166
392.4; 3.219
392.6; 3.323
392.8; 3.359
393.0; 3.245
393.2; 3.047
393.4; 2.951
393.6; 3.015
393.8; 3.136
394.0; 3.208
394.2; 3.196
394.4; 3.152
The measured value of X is -0.45 nm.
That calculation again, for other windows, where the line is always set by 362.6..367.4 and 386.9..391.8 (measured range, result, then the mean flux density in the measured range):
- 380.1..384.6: 0.47 nm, 3.7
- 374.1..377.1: 0.08 nm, 4.06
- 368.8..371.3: 0.05 nm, 4.11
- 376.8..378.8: 0.05 nm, 4.06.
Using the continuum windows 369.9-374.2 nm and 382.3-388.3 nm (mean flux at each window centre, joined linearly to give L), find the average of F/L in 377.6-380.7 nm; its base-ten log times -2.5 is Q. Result 0.248 mag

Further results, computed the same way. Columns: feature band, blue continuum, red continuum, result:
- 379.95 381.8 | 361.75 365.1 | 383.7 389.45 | 0.20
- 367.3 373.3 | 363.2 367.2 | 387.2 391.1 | -0.19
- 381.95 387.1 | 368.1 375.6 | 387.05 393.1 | -0.04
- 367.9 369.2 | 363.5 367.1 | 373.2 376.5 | 0.07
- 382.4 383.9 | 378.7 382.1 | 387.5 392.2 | -0.02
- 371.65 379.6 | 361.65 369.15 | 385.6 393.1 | -0.15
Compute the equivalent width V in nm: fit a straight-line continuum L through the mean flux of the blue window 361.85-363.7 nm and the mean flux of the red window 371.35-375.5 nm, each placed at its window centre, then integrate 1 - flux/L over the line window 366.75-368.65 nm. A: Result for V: 0.29 nm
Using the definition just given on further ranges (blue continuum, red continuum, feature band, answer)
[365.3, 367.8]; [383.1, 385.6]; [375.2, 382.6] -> 0.06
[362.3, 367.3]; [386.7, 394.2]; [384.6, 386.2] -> 0.08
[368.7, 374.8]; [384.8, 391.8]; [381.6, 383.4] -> 0.32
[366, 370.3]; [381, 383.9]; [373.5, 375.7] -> -0.13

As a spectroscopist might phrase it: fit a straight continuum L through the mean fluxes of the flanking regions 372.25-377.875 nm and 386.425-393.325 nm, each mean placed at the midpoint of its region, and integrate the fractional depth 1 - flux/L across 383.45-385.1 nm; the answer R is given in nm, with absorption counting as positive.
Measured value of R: 0.283 nm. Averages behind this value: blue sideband 5.05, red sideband 4.11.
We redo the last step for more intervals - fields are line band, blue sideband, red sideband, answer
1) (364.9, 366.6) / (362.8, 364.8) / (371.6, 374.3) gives 0.13 nm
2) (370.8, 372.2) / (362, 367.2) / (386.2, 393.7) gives -0.02 nm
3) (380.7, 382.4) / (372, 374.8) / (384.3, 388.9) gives 0.52 nm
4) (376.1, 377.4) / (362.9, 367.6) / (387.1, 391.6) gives 0.02 nm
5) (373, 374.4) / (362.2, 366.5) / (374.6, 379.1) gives -0.46 nm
